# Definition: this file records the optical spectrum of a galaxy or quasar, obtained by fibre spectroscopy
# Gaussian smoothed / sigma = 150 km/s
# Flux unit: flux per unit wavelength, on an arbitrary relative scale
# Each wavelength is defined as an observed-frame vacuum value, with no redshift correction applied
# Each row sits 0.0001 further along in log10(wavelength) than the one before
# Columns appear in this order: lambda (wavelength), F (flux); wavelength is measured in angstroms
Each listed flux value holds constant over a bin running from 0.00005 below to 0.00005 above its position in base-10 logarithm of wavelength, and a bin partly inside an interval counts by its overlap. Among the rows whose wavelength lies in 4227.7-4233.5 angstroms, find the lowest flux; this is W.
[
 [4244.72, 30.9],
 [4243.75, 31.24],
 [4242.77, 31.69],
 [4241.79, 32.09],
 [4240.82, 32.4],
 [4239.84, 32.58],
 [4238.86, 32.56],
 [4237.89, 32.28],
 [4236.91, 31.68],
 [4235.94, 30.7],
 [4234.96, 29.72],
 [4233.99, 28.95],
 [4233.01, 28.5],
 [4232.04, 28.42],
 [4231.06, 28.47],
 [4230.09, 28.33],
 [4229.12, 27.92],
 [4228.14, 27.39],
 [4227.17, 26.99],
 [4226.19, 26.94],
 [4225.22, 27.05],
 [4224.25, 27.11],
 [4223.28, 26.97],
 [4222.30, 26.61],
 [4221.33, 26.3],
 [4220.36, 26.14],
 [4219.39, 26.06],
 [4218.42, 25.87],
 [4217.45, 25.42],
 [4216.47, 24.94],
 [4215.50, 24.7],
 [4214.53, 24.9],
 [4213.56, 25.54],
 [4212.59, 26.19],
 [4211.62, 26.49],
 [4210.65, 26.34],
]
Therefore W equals 27.39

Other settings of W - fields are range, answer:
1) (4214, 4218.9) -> 24.7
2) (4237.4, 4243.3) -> 31.69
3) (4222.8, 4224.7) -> 26.97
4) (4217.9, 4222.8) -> 25.87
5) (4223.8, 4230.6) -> 26.94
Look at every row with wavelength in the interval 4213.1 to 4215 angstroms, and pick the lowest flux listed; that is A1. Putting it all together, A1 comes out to 24.9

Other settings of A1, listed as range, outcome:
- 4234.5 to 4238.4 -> 29.72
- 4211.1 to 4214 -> 25.54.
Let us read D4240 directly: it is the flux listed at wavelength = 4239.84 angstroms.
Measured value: 32.58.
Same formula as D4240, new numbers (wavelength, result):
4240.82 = 32.4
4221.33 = 26.3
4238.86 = 32.56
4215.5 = 24.7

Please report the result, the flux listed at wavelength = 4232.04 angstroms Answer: 28.42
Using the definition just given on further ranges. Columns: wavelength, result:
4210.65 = 26.34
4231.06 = 28.47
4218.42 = 25.87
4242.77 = 31.69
